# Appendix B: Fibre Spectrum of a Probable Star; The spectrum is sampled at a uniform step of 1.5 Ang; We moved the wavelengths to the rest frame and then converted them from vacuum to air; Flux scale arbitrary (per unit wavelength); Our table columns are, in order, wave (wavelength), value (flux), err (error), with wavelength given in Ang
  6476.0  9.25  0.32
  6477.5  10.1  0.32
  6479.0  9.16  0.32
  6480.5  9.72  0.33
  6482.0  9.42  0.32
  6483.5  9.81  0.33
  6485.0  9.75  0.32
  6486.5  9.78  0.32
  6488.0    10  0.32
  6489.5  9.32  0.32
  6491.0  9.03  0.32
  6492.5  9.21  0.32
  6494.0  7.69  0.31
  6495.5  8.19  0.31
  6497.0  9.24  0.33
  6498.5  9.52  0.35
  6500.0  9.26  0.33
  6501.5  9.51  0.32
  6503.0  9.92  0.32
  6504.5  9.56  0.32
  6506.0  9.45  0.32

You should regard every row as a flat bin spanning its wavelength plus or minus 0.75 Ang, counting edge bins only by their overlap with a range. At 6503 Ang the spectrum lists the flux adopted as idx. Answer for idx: 9.92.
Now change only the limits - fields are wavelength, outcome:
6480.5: 9.72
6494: 7.69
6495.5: 8.19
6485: 9.75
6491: 9.03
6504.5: 9.56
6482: 9.42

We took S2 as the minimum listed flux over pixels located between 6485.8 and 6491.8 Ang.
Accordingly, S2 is 9.03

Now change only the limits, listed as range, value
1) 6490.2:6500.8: 7.69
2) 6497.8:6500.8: 9.26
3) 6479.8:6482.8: 9.42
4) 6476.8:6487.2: 9.16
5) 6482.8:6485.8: 9.75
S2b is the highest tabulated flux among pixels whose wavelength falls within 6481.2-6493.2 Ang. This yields 10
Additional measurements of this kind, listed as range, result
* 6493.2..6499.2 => 9.52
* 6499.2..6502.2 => 9.51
